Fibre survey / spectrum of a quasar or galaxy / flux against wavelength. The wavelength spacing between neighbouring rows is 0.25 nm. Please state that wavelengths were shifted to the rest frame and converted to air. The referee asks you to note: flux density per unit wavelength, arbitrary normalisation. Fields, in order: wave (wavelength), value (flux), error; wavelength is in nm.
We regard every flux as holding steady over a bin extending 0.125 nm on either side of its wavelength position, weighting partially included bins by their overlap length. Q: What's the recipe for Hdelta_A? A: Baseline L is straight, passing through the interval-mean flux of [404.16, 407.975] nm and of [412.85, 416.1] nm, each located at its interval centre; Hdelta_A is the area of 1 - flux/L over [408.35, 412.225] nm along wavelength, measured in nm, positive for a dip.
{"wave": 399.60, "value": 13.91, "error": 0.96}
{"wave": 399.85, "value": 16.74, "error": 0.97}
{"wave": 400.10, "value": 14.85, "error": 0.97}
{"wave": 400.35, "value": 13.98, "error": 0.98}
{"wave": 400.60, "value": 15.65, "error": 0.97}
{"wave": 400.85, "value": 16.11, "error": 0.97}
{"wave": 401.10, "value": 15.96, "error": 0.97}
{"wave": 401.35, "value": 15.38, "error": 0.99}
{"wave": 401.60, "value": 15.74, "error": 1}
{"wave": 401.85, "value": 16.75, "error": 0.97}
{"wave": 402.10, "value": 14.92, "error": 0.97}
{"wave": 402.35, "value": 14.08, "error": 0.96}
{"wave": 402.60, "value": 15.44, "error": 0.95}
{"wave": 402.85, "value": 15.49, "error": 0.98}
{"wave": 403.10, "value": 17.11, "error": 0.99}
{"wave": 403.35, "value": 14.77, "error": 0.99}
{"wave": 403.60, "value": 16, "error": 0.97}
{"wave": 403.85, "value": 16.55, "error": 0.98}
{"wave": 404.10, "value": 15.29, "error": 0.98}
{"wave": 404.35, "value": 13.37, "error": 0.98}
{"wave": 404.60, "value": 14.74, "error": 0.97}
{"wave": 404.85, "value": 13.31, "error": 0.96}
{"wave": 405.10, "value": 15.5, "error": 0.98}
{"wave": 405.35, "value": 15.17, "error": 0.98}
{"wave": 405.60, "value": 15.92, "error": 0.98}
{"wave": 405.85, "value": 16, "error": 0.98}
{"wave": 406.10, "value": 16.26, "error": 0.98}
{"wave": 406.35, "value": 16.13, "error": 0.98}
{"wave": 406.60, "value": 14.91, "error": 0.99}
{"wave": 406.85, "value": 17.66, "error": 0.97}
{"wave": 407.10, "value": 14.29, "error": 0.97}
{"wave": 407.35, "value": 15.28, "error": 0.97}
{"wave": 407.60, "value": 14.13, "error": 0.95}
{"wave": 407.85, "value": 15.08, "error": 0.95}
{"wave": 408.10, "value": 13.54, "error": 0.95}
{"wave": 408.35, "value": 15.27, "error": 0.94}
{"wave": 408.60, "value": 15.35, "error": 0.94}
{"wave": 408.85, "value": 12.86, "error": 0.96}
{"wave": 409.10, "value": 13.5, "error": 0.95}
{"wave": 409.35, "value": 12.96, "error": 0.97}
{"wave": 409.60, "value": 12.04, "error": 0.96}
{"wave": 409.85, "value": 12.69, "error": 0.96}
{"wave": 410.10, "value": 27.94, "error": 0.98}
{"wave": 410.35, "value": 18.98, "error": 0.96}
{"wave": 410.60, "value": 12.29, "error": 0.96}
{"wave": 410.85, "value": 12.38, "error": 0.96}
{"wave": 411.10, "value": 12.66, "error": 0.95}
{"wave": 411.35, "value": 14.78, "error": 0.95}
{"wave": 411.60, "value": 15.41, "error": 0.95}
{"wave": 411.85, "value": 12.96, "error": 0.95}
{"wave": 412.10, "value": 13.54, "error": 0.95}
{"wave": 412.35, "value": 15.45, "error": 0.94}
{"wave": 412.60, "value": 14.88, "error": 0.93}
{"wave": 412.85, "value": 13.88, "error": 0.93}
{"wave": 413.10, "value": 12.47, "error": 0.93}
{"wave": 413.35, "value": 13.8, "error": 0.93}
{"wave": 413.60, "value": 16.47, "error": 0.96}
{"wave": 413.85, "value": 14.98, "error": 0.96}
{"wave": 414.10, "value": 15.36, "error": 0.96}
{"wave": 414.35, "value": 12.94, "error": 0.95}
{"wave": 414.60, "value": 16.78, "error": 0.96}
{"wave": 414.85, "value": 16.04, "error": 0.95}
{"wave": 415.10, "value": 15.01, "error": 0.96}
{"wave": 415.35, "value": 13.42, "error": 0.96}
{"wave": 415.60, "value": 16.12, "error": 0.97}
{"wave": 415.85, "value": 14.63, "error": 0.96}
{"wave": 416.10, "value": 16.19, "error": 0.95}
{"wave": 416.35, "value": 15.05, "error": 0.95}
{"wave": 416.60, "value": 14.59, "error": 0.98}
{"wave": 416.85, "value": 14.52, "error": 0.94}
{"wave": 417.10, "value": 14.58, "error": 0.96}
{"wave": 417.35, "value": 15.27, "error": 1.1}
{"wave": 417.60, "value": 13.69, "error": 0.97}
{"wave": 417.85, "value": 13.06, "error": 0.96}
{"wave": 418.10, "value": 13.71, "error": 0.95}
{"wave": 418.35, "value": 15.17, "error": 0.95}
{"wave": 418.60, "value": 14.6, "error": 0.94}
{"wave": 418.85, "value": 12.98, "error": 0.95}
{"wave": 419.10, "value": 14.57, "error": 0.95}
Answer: 0.08 nm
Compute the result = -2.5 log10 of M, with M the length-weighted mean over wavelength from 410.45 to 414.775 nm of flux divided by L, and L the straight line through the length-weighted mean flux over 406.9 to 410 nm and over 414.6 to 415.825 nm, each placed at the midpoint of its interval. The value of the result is 0.05 mag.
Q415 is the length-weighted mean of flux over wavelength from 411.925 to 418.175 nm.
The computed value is 14.7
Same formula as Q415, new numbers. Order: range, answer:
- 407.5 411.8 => 14.8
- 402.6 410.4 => 15.4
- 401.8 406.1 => 15.3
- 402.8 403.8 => 15.9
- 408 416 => 14.7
